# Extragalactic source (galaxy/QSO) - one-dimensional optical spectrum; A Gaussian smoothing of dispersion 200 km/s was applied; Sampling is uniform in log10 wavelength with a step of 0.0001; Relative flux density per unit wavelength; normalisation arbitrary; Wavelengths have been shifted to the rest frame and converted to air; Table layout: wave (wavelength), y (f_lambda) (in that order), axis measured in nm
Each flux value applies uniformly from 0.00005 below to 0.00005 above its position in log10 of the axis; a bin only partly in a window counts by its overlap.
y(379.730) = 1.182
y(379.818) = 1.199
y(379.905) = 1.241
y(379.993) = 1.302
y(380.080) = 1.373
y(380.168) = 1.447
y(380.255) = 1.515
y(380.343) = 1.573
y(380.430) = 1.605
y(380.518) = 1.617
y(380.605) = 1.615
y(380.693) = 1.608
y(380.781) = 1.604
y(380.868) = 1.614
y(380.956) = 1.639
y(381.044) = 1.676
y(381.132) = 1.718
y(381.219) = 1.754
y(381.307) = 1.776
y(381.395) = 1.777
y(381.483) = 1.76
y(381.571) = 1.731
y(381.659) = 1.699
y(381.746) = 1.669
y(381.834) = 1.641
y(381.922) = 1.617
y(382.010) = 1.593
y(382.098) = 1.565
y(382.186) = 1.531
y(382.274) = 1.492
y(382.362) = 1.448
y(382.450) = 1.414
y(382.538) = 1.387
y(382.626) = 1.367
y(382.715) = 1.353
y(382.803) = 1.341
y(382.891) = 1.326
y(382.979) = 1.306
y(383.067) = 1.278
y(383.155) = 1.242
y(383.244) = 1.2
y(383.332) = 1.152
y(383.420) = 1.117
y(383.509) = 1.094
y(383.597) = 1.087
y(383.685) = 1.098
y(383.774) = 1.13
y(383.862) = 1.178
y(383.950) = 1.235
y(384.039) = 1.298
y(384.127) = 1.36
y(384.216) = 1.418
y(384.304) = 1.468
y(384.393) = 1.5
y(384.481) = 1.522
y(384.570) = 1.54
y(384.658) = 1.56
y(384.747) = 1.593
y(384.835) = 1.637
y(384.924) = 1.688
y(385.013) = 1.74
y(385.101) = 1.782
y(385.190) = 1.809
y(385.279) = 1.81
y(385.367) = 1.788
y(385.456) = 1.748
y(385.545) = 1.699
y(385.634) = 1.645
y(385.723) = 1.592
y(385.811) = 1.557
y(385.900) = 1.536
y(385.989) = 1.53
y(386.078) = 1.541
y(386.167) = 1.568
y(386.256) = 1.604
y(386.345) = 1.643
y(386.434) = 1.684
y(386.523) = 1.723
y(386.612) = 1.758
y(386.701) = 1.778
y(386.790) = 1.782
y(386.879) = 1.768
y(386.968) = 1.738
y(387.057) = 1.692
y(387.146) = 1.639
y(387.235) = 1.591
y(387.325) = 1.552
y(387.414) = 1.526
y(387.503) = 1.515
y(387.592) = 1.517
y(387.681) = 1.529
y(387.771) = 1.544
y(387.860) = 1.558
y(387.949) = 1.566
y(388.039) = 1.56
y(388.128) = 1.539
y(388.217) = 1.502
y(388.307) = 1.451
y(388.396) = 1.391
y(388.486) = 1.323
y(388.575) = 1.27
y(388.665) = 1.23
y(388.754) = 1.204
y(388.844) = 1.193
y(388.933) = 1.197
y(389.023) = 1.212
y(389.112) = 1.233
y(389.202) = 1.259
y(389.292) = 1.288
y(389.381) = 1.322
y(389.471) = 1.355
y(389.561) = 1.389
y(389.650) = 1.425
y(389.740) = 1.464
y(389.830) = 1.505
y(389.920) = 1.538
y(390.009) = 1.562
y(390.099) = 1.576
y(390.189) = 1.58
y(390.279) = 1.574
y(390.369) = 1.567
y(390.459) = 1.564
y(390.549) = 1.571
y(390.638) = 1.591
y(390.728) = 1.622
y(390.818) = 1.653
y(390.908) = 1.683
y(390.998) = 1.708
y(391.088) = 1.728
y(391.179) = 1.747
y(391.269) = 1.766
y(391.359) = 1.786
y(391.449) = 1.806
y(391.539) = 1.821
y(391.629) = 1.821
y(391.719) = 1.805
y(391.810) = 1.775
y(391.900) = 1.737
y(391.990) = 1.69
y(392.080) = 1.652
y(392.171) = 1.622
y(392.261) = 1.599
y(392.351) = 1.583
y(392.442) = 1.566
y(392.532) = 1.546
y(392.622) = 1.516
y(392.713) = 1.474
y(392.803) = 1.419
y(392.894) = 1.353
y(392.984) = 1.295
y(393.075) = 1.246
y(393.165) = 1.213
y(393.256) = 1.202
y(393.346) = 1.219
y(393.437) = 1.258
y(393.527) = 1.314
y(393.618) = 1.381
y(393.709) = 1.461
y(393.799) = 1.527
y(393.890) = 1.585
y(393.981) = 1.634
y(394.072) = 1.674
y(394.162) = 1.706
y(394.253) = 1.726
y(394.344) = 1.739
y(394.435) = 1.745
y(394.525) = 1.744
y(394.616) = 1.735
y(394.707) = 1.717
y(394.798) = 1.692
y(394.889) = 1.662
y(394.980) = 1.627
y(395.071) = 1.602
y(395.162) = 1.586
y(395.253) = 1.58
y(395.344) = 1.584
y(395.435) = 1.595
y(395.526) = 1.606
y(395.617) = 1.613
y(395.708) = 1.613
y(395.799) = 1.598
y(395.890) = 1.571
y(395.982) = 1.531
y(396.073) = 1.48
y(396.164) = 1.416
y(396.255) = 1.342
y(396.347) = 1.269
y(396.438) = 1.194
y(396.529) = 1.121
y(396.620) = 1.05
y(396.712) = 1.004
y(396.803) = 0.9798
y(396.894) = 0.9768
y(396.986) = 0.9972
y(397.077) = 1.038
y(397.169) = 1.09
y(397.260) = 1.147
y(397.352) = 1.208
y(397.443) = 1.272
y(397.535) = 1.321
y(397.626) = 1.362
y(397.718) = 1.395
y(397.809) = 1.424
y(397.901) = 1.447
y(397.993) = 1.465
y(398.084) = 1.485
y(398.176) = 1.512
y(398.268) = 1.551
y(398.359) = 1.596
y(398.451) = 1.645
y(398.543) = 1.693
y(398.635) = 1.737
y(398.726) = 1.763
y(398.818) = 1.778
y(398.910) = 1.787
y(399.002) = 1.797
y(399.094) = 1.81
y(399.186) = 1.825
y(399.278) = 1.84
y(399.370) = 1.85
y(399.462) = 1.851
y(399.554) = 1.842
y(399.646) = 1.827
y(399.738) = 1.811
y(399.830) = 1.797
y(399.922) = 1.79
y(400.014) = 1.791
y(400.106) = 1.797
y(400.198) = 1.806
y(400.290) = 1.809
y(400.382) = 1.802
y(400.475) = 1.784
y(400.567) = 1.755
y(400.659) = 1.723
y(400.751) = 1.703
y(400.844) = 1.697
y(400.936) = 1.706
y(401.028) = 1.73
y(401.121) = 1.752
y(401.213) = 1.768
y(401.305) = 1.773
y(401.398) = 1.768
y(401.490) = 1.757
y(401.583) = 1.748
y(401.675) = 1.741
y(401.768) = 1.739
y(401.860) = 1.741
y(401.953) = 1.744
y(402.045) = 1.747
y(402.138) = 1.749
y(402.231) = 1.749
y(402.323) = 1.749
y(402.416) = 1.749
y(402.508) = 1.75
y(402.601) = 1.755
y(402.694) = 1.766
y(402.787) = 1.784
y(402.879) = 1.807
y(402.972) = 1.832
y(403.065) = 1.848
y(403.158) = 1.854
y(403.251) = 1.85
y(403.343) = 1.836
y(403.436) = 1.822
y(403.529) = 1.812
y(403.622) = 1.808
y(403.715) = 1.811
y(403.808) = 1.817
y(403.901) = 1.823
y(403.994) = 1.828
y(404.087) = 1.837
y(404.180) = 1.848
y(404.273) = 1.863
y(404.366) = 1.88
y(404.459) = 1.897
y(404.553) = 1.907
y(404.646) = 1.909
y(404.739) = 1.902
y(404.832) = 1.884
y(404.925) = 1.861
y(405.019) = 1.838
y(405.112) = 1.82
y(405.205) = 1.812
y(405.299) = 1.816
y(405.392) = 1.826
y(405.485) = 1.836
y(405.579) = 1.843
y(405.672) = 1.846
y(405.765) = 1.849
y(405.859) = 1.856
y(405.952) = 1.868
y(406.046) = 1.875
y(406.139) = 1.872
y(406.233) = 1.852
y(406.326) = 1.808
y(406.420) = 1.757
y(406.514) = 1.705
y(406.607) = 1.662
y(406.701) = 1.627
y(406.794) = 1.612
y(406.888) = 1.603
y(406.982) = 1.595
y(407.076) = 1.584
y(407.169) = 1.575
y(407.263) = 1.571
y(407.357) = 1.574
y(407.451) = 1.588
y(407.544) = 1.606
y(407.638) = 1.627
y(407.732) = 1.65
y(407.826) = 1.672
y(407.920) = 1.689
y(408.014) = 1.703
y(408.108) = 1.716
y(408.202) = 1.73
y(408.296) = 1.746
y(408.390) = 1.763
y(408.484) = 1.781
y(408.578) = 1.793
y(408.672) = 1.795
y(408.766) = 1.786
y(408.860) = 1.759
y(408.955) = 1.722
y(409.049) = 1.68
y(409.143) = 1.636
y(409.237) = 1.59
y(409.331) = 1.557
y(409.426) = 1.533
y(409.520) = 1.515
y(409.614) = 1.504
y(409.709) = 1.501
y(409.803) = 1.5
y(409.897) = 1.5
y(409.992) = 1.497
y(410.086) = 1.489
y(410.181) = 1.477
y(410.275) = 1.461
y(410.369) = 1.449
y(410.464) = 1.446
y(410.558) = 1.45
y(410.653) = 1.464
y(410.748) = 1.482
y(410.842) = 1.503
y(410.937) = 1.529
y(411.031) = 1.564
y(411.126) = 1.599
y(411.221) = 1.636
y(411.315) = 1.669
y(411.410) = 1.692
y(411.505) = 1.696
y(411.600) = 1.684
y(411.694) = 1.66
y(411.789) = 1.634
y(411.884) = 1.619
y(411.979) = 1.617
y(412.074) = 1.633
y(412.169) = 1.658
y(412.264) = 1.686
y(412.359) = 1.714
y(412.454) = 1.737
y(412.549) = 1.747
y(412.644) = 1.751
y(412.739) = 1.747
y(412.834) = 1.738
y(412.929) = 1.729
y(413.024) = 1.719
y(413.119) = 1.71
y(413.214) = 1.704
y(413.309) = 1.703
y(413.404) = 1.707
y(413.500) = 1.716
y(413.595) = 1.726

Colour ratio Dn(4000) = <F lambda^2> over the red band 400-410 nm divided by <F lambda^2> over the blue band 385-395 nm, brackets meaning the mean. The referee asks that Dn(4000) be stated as 1.2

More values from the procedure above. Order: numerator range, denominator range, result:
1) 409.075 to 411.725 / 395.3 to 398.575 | 1.21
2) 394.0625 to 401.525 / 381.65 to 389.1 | 1.13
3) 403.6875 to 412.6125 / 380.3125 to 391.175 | 1.25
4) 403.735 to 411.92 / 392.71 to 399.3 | 1.22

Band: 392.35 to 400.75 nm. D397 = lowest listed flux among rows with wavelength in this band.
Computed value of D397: 0.9768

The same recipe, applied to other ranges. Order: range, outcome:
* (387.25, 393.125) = 1.193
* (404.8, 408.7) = 1.571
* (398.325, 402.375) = 1.596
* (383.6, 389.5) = 1.098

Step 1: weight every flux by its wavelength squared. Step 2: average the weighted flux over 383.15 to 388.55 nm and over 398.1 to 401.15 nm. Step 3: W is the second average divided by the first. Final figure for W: 1.2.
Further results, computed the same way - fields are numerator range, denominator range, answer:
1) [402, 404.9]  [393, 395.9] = 1.23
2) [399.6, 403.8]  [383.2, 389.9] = 1.29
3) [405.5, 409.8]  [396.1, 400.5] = 1.17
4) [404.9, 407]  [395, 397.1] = 1.37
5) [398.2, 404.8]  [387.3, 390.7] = 1.32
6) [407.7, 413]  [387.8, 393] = 1.18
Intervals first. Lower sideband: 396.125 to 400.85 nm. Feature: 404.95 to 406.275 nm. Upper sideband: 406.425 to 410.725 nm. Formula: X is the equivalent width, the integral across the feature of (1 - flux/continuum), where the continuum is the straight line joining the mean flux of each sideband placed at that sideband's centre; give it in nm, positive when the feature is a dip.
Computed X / -0.21 nm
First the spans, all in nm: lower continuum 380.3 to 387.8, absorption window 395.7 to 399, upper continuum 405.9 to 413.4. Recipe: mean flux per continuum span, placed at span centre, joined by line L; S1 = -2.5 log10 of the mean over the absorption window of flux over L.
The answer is 0.15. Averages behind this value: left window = 1.54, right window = 1.65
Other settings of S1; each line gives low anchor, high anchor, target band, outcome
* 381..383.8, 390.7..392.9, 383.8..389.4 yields 0.01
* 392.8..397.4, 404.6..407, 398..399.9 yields -0.12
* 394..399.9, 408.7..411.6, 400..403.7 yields -0.15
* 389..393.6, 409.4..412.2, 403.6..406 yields -0.19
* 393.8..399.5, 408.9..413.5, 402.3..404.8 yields -0.17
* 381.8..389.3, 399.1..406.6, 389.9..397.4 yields 0.08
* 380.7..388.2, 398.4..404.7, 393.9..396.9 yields 0.12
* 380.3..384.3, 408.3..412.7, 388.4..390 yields 0.13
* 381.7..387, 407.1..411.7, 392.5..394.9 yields 0.02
